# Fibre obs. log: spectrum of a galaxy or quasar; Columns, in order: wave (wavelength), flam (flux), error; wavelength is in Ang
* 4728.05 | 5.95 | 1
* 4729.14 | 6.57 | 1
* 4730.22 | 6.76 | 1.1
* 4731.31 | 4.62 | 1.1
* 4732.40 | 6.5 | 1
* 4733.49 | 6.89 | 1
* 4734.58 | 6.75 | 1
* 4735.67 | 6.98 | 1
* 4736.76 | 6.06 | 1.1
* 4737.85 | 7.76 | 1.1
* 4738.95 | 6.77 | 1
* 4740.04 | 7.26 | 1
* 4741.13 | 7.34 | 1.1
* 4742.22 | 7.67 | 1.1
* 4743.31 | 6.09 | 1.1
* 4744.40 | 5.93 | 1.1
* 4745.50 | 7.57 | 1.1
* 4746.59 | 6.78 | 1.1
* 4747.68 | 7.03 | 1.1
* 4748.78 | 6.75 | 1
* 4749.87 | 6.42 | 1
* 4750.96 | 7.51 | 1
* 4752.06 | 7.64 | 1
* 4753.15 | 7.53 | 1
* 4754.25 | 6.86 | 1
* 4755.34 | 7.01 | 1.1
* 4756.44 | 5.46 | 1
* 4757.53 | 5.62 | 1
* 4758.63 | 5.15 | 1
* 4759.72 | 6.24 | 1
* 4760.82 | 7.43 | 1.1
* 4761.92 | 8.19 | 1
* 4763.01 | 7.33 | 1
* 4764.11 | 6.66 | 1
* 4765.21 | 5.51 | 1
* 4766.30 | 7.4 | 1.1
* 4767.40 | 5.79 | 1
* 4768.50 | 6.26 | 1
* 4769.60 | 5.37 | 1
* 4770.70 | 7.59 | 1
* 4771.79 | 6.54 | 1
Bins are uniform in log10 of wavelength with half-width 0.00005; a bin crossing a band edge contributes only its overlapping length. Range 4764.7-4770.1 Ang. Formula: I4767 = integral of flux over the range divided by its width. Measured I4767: 6.08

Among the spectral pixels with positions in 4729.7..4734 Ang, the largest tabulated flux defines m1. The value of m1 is 6.89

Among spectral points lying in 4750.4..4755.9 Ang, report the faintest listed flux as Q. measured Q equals 6.86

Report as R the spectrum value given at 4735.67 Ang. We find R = 6.98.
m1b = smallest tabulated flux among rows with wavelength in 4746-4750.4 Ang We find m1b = 6.42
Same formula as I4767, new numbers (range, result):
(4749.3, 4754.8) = 7.2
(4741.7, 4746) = 6.8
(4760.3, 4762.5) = 7.82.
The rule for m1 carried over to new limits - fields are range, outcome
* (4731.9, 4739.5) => 7.76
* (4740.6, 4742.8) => 7.67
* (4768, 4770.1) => 6.26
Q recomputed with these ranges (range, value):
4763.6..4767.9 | 5.51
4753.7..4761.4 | 5.15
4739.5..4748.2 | 5.93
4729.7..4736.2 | 4.62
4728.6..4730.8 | 6.57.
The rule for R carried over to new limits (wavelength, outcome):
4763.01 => 7.33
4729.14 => 6.57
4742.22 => 7.67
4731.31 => 4.62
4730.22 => 6.76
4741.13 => 7.34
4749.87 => 6.42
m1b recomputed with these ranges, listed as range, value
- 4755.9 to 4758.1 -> 5.46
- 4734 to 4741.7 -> 6.06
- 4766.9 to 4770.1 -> 5.37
